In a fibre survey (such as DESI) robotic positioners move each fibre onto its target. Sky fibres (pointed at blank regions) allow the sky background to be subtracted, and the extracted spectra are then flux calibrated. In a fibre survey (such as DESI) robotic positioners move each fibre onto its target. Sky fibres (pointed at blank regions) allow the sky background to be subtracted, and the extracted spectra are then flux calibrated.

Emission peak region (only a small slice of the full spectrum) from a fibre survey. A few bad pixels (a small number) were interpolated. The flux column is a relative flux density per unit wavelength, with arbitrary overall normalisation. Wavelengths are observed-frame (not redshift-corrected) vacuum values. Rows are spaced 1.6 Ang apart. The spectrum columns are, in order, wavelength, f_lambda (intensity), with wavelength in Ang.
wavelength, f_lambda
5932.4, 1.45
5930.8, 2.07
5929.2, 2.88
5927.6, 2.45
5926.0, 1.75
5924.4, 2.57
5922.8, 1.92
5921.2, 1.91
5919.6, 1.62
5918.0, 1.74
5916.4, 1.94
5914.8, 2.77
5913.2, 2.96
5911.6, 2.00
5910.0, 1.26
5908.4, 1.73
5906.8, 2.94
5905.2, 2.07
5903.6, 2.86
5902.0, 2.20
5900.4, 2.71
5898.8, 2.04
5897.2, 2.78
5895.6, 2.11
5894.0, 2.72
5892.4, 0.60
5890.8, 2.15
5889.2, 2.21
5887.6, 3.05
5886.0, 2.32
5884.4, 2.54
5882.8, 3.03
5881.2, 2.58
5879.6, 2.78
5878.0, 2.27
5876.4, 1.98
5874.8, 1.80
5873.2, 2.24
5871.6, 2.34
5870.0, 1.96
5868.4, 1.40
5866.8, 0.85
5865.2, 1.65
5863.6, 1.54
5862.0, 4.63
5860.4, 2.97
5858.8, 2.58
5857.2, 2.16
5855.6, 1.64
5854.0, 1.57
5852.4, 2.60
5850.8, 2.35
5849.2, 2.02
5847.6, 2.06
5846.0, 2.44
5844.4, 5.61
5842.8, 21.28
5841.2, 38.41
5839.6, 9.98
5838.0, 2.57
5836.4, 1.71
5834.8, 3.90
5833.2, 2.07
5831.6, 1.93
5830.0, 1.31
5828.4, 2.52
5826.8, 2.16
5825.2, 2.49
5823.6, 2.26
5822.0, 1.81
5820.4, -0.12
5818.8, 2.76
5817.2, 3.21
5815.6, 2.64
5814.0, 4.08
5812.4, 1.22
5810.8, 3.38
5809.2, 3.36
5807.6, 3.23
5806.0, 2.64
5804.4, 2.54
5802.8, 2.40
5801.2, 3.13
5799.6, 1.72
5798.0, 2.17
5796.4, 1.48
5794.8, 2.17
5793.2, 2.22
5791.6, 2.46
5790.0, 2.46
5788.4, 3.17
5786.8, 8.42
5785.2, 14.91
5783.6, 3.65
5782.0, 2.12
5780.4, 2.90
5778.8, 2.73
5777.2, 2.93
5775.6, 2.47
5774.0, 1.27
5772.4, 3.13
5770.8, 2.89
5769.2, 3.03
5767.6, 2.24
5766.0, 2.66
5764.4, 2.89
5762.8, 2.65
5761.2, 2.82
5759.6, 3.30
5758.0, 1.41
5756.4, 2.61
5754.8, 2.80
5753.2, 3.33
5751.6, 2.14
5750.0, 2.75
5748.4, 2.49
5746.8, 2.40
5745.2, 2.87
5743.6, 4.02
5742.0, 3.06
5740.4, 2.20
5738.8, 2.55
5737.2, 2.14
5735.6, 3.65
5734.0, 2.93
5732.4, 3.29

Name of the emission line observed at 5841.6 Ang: [O III] 5007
